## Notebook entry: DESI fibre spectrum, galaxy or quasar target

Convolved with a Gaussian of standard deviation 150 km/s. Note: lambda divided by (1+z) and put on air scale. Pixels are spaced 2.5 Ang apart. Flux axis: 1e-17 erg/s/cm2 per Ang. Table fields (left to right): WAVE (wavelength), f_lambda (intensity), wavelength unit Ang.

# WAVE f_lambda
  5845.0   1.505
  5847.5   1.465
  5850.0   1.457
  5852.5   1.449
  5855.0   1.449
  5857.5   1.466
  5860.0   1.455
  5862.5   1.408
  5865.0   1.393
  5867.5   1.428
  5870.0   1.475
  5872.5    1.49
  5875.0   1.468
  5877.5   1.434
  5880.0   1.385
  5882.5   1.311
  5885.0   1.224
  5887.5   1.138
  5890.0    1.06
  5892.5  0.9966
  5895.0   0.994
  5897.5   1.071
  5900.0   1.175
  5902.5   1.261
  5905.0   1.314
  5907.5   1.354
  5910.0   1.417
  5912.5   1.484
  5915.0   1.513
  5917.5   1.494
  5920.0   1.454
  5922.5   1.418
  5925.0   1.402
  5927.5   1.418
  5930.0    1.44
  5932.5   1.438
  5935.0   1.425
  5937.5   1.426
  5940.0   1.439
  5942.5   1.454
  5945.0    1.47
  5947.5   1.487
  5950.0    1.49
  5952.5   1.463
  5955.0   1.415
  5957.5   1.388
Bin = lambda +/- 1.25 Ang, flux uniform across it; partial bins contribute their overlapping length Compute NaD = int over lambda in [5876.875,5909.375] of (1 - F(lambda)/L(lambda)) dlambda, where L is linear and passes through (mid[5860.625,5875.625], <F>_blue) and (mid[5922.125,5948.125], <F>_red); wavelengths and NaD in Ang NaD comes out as 5.2 Ang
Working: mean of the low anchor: 1.44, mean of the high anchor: 1.44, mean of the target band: 1.21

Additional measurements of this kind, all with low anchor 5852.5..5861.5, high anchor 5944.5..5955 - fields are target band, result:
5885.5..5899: 3.7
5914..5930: 0.2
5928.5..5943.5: 0.3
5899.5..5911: 1.2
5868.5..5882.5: 0.2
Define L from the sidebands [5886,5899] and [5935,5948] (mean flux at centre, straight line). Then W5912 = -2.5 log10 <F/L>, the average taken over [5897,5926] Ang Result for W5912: -0.134 mag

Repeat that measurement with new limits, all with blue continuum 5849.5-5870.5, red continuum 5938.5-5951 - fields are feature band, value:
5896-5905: 0.222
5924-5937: 0.028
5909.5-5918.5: -0.018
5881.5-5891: 0.220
